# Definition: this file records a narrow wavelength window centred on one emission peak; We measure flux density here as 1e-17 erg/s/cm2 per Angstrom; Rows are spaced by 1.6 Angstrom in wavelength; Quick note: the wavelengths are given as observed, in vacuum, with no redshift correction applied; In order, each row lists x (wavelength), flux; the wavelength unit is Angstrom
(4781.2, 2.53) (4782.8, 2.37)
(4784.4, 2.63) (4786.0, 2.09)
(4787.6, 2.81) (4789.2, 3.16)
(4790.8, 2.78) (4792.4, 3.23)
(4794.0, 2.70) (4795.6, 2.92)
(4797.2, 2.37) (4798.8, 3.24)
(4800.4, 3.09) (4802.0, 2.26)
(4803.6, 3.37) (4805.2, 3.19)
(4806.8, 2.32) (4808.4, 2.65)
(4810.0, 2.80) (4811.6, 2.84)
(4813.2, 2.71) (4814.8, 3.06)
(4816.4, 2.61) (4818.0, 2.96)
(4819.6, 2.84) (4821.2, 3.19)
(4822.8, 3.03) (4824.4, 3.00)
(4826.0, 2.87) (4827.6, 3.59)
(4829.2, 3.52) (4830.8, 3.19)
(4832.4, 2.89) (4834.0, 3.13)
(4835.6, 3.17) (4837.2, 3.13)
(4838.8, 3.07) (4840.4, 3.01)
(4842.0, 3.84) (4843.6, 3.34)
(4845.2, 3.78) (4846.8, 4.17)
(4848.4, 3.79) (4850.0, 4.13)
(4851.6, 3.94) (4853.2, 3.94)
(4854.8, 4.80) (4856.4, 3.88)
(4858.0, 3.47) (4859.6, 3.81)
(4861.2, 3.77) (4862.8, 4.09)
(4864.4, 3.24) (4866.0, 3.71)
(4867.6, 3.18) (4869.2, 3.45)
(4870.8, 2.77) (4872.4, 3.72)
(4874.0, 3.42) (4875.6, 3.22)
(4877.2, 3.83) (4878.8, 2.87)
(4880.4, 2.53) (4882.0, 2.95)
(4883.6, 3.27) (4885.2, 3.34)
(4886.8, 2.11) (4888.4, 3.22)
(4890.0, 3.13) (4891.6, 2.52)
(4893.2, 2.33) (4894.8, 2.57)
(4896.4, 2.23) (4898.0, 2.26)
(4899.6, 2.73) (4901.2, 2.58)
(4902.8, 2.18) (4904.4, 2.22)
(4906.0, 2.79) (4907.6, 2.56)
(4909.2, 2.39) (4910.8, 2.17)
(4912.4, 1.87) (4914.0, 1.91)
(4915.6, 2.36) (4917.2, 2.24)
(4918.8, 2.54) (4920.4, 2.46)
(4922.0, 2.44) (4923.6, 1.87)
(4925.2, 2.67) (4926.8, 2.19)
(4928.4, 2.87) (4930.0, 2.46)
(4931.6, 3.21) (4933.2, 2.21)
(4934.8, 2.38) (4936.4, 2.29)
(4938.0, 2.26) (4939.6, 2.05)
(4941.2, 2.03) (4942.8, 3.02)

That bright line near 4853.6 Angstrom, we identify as C III]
